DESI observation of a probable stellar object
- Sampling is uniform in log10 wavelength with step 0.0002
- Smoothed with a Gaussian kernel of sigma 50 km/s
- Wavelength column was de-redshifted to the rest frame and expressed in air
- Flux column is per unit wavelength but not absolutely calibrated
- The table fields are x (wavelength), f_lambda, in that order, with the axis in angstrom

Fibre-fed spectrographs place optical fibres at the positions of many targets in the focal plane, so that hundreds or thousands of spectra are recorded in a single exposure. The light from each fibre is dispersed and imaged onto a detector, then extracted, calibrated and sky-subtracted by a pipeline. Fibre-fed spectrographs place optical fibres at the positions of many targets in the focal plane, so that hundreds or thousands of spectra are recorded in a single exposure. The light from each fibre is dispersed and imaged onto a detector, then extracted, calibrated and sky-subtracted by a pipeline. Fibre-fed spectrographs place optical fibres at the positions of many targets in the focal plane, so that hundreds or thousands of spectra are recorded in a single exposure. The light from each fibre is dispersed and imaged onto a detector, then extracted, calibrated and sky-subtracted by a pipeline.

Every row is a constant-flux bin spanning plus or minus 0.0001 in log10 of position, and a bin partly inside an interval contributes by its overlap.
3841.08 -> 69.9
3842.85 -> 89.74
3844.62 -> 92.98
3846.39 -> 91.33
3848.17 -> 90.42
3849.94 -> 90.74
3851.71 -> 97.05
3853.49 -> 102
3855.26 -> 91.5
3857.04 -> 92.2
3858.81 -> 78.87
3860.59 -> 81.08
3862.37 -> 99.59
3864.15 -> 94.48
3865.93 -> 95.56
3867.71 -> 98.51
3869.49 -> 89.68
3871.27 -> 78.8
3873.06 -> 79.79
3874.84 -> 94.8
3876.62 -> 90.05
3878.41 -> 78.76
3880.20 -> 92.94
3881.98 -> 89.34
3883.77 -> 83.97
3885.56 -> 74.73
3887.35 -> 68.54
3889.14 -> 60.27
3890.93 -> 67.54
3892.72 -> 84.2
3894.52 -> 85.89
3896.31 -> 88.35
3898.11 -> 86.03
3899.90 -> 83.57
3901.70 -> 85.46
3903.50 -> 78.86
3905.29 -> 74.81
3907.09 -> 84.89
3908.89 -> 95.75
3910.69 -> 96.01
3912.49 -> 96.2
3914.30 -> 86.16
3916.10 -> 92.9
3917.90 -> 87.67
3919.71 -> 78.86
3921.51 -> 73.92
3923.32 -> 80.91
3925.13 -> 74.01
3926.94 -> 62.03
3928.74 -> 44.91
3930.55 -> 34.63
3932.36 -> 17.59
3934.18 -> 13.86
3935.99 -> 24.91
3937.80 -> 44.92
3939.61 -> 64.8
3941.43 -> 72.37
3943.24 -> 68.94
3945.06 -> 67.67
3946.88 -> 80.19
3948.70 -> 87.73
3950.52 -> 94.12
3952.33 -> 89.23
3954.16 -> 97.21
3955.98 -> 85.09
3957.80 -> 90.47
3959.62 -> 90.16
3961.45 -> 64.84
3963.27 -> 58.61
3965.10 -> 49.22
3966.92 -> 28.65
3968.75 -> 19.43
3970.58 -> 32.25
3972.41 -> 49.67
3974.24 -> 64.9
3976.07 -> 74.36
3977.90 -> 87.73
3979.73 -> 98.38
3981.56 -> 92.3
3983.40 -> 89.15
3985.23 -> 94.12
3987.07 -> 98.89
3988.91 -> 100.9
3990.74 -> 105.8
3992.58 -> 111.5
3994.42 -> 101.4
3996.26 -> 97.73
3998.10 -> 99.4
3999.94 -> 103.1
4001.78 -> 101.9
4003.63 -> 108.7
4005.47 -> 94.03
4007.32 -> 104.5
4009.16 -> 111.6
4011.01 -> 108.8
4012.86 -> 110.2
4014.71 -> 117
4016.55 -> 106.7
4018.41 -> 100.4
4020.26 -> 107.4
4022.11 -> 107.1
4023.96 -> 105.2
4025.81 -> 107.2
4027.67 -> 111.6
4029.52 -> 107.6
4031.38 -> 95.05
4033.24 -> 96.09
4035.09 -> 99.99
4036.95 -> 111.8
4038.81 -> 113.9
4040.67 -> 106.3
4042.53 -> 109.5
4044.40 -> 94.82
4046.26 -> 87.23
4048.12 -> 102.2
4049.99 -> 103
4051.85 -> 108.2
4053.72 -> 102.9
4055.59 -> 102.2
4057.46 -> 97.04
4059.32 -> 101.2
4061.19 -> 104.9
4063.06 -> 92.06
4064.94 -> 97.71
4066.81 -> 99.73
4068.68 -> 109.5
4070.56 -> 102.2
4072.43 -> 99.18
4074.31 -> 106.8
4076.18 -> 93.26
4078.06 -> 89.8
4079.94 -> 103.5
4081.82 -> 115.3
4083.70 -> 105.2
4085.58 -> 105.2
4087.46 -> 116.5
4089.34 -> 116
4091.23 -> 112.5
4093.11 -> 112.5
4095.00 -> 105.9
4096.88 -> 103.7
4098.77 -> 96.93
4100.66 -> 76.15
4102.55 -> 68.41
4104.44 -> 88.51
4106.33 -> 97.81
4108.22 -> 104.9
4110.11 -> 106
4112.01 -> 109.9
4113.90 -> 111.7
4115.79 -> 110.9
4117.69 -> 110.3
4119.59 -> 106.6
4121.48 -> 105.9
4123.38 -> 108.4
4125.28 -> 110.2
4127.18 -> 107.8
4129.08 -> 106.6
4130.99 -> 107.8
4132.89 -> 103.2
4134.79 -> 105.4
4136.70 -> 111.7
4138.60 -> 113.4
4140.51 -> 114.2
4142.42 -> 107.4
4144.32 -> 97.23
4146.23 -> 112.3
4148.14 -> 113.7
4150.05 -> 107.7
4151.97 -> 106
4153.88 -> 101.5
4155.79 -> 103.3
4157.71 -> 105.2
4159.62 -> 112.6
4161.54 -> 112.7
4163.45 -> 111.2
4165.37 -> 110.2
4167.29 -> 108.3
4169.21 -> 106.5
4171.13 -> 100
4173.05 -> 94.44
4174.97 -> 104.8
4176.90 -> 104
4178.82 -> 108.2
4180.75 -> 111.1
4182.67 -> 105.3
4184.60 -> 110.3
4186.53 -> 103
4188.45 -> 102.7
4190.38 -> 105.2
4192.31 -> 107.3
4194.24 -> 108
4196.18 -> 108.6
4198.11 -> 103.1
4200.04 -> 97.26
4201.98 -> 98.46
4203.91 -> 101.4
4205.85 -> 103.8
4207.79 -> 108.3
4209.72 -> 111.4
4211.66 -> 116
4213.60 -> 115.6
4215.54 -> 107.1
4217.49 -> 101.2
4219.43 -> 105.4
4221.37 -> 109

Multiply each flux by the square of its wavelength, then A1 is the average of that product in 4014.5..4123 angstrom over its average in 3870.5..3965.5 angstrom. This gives 1.48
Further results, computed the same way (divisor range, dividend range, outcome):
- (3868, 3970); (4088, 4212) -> 1.61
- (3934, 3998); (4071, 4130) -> 1.47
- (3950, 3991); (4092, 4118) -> 1.41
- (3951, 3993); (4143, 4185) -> 1.52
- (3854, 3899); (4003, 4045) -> 1.34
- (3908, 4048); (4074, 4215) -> 1.34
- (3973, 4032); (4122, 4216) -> 1.15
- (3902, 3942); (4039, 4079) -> 1.60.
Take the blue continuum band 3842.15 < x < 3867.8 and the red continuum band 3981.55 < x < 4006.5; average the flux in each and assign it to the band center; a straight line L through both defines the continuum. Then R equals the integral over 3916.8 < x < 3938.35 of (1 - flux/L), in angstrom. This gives 9.53 angstrom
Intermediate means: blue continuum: 92.2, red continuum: 100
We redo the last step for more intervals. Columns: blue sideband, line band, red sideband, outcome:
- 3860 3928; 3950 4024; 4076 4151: 3.4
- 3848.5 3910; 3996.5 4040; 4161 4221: -4.8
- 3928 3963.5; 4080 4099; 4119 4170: -2.6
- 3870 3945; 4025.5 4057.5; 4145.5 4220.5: -4.9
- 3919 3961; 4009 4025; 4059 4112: -4.3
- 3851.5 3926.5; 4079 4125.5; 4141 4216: -1.6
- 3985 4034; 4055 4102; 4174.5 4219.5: 1.2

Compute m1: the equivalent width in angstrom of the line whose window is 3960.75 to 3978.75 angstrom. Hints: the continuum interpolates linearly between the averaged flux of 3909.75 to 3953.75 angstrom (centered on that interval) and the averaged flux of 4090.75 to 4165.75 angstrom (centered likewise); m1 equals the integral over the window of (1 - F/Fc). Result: 5.5 angstrom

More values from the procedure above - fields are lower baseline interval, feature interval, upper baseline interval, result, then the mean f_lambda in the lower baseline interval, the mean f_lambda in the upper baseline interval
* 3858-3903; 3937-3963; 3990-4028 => 4.9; 84.4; 106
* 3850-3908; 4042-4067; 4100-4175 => -0.3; 85.4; 105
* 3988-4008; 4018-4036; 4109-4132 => 0.0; 103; 108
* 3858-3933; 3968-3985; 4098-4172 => 3.8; 80.4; 105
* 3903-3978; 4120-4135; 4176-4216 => -1.7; 67.8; 107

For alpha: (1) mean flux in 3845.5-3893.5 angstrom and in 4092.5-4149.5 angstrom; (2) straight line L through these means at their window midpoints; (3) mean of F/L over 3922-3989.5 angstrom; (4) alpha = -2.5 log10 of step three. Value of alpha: 0.35 mag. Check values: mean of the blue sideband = 86.5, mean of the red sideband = 105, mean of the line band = 67.2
